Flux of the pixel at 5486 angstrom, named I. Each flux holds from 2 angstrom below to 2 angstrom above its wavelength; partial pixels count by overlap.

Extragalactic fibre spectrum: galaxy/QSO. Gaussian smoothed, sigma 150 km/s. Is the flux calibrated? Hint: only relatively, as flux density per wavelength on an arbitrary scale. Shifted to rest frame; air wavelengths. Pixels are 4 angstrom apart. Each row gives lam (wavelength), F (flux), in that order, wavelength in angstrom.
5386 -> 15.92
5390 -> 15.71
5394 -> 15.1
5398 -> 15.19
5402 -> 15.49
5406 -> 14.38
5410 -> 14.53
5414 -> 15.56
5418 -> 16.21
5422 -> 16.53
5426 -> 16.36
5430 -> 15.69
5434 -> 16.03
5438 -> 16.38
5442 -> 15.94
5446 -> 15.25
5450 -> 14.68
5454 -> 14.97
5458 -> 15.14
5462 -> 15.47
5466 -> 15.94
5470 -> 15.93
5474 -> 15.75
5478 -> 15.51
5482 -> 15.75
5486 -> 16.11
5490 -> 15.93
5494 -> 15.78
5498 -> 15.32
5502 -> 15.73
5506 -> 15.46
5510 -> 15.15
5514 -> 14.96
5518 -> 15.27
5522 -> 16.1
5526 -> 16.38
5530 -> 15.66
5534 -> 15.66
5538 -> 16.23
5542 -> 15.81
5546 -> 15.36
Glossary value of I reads 16.11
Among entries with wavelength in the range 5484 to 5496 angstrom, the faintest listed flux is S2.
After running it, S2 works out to 15.78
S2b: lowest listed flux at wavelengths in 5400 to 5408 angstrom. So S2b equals 14.38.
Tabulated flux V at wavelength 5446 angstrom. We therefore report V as 15.25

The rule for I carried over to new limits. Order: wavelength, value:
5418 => 16.21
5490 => 15.93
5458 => 15.14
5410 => 14.53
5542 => 15.81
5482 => 15.75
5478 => 15.51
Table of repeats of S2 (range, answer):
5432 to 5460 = 14.68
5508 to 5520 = 14.96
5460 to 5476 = 15.47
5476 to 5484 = 15.51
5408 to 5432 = 14.53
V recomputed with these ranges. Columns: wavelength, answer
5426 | 16.36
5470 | 15.93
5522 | 16.1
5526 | 16.38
